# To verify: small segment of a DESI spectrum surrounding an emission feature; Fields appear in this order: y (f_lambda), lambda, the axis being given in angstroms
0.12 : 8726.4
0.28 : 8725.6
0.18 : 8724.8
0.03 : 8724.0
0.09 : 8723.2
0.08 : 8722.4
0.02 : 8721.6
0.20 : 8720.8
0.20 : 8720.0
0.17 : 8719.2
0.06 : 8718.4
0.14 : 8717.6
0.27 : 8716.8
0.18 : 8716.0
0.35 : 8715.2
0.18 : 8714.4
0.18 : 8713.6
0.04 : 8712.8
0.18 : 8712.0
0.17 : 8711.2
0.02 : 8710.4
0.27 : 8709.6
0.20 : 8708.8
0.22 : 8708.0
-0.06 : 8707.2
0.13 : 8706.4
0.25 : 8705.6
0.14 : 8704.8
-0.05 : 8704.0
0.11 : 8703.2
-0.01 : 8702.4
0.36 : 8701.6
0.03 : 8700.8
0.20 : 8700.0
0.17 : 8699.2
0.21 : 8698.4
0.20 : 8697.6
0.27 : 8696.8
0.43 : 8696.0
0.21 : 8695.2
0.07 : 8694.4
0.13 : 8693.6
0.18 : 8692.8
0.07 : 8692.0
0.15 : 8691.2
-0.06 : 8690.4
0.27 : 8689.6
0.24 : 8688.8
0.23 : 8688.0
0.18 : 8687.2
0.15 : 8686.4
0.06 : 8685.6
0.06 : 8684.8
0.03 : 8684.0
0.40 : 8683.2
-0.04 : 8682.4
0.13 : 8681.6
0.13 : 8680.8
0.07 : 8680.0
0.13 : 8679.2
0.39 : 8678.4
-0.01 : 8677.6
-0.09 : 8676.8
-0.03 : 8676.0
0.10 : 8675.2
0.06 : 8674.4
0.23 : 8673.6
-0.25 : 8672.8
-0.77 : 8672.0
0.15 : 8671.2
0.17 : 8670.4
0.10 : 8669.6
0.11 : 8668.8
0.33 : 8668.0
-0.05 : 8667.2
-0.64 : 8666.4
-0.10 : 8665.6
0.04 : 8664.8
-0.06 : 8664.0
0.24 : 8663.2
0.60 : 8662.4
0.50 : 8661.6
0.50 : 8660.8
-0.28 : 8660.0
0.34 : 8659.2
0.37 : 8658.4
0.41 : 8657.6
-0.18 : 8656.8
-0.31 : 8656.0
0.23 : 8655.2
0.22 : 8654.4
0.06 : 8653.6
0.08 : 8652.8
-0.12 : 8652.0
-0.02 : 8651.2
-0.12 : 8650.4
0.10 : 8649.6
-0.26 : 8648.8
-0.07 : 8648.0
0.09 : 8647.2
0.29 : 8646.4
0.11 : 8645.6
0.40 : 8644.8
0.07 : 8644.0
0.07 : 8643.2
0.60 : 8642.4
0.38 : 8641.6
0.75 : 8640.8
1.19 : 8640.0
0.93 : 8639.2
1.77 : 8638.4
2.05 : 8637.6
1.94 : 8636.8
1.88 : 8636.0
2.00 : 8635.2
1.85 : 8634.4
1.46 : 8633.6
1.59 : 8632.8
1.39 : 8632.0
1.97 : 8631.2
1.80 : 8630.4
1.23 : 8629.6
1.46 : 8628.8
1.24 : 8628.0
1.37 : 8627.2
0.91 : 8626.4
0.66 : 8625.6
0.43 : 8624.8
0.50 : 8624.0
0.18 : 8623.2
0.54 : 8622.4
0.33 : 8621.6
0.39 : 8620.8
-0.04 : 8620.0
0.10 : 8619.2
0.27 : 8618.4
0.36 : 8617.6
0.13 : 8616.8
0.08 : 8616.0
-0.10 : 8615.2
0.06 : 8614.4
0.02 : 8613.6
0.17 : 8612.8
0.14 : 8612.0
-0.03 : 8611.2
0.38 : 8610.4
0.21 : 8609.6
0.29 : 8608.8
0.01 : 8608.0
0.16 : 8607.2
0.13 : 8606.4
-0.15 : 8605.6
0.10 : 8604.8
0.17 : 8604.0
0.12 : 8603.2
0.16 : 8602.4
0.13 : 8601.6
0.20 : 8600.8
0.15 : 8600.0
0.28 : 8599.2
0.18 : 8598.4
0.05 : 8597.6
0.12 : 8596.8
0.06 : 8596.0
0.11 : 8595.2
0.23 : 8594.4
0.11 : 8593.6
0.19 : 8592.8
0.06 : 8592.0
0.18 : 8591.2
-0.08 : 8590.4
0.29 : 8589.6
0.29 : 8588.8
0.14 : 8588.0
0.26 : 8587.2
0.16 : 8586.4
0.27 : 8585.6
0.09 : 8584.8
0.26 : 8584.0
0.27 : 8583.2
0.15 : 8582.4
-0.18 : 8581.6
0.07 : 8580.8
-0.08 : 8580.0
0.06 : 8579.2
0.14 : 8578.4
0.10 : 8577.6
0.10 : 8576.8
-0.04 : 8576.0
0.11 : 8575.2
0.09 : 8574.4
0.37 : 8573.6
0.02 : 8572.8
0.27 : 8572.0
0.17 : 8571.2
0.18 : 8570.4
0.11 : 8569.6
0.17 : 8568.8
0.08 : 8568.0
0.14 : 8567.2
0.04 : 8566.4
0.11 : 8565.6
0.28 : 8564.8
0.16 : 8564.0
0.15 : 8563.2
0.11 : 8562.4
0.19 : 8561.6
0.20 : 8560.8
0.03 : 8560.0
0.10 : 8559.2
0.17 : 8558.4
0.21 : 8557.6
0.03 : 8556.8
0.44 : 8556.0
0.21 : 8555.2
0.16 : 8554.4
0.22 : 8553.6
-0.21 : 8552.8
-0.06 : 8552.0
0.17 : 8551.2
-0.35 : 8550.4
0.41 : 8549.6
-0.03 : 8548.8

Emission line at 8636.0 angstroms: [O II]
